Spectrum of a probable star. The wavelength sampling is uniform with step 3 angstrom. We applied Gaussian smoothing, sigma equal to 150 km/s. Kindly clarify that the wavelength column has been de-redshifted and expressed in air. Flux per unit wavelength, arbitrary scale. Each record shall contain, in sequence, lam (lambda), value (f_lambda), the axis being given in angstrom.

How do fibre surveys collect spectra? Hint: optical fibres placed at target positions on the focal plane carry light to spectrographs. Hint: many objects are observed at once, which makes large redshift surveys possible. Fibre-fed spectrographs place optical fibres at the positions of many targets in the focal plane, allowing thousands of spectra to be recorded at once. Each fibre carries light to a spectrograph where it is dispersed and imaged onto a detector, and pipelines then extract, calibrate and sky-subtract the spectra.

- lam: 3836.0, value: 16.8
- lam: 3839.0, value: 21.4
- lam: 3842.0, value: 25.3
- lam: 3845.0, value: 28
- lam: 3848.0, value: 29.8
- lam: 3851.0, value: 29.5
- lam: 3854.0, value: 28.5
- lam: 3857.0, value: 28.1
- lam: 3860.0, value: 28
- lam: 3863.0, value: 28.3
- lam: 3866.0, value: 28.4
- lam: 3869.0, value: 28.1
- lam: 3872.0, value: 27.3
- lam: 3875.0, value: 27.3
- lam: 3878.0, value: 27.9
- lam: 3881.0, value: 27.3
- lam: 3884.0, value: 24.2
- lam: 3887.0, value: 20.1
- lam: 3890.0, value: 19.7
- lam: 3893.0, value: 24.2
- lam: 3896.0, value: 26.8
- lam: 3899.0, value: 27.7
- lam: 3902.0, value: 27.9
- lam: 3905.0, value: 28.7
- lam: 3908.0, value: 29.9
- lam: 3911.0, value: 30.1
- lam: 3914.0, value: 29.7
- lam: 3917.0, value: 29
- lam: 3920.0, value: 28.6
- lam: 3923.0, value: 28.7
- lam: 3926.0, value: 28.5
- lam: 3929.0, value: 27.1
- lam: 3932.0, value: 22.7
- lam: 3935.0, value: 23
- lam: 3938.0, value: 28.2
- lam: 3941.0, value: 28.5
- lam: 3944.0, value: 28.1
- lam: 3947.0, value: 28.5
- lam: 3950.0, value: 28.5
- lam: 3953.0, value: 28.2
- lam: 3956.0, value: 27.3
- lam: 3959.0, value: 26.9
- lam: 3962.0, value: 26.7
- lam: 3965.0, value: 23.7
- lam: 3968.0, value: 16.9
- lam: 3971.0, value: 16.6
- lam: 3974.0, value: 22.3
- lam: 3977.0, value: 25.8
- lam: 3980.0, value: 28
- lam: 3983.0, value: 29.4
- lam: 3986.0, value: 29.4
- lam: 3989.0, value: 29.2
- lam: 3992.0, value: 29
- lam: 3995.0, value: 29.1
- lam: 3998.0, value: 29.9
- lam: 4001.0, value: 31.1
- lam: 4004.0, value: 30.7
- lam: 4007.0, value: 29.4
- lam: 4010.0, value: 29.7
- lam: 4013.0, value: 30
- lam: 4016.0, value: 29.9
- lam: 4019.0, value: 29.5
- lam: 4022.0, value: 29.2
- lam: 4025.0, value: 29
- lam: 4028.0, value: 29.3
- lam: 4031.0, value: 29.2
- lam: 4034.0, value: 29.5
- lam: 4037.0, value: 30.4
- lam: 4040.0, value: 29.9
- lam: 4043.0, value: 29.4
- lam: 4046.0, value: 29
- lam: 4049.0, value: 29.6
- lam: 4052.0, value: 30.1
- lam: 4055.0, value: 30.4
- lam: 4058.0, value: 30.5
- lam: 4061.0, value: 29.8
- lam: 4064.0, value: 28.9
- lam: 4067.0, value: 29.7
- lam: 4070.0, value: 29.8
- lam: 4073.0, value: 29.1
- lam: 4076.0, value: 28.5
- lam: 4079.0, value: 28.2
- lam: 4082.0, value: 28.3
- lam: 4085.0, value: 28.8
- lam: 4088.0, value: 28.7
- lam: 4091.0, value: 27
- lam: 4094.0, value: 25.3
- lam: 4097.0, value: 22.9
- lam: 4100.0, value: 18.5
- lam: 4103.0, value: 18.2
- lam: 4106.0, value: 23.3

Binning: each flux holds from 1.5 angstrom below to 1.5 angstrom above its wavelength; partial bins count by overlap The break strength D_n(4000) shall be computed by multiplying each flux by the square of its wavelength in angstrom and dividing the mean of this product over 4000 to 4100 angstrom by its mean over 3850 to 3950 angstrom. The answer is 1.1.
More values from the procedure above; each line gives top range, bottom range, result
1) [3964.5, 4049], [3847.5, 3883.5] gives 1.08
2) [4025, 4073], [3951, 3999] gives 1.18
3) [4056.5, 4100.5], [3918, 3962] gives 1.09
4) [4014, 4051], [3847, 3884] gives 1.15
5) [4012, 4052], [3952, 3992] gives 1.19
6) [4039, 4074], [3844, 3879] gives 1.16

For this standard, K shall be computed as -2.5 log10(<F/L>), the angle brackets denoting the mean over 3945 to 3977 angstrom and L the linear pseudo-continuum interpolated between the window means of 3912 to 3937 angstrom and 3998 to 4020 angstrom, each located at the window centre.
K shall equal 0.15 mag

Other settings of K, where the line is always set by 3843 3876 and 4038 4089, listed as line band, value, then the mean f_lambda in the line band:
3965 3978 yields 0.37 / 20.6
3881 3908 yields 0.13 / 25.3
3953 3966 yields 0.09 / 26.5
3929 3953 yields 0.07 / 26.9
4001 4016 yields -0.04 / 30.1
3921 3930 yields 0.02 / 28.2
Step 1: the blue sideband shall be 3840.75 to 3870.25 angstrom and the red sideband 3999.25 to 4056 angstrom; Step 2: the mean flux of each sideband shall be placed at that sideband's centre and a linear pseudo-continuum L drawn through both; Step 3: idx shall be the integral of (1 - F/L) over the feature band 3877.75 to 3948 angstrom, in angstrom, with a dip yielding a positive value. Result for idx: 4.62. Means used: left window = 28.2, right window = 29.7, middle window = 26.8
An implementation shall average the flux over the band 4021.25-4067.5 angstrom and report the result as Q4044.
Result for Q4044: 29.6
